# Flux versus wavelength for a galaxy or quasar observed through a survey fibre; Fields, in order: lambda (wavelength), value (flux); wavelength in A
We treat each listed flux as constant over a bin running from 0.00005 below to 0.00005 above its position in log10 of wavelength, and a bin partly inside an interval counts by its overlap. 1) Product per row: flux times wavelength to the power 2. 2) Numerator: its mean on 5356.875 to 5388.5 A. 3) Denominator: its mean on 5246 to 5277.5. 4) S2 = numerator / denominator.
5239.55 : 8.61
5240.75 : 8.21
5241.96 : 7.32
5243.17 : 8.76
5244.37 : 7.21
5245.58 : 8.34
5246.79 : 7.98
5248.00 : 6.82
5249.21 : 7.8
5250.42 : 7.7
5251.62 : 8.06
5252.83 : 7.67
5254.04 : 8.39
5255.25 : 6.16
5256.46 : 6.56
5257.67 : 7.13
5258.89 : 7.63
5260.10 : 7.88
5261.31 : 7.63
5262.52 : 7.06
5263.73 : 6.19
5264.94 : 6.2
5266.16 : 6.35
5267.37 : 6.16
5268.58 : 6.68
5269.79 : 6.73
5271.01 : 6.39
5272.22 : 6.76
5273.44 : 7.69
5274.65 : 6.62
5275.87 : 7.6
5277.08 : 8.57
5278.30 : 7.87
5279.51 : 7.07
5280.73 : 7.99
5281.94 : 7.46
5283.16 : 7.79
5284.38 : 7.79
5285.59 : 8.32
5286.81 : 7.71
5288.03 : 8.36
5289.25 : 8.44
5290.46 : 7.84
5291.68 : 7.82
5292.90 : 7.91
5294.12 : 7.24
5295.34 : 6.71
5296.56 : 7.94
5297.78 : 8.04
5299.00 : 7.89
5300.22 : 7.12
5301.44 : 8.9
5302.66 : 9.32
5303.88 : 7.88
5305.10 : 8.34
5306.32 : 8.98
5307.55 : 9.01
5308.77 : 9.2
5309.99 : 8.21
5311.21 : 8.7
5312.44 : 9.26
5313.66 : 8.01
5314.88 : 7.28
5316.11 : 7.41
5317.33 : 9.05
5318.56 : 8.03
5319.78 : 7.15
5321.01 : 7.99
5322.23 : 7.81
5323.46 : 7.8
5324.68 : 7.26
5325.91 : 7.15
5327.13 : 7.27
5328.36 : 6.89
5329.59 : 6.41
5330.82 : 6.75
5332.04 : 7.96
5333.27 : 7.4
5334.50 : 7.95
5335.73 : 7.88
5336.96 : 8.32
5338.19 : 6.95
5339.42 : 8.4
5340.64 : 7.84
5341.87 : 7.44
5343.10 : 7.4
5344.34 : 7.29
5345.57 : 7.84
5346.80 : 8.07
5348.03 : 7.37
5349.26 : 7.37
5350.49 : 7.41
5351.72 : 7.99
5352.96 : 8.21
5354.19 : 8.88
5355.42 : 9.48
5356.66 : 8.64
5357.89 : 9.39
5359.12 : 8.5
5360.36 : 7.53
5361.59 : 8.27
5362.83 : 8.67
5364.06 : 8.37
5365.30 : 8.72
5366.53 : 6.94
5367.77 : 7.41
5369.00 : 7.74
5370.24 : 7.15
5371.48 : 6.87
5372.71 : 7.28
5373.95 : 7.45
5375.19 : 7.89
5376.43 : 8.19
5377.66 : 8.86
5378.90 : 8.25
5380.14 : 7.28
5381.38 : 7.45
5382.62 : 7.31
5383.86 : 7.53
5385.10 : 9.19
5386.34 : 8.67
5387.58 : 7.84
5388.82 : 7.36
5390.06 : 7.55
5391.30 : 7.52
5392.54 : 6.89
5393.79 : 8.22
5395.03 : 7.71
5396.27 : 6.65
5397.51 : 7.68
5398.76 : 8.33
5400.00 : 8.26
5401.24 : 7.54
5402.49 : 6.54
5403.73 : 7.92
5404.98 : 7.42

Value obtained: 1.16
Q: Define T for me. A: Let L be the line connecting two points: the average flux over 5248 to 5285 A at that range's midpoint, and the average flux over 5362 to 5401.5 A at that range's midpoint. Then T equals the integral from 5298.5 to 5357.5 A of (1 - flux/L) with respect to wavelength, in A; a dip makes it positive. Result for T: -3.3 A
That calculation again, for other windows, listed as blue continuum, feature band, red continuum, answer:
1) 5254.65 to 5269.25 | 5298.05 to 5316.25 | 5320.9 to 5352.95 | -2.84 A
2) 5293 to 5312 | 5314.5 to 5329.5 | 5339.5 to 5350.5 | 0.75 A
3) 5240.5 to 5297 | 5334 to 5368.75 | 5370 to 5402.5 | -1.74 A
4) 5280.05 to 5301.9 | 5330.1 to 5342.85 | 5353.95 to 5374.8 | 0.49 A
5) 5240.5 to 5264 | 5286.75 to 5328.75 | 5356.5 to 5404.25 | -1.90 A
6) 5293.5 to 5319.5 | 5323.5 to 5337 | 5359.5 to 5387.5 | 1.20 A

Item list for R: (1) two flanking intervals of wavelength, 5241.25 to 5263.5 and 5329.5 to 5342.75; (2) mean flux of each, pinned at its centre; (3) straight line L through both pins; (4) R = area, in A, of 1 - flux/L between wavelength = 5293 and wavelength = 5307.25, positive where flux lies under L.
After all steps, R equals -0.9 A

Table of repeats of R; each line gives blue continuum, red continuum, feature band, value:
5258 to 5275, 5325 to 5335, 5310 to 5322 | -1.61 A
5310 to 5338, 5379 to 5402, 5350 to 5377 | -1.14 A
